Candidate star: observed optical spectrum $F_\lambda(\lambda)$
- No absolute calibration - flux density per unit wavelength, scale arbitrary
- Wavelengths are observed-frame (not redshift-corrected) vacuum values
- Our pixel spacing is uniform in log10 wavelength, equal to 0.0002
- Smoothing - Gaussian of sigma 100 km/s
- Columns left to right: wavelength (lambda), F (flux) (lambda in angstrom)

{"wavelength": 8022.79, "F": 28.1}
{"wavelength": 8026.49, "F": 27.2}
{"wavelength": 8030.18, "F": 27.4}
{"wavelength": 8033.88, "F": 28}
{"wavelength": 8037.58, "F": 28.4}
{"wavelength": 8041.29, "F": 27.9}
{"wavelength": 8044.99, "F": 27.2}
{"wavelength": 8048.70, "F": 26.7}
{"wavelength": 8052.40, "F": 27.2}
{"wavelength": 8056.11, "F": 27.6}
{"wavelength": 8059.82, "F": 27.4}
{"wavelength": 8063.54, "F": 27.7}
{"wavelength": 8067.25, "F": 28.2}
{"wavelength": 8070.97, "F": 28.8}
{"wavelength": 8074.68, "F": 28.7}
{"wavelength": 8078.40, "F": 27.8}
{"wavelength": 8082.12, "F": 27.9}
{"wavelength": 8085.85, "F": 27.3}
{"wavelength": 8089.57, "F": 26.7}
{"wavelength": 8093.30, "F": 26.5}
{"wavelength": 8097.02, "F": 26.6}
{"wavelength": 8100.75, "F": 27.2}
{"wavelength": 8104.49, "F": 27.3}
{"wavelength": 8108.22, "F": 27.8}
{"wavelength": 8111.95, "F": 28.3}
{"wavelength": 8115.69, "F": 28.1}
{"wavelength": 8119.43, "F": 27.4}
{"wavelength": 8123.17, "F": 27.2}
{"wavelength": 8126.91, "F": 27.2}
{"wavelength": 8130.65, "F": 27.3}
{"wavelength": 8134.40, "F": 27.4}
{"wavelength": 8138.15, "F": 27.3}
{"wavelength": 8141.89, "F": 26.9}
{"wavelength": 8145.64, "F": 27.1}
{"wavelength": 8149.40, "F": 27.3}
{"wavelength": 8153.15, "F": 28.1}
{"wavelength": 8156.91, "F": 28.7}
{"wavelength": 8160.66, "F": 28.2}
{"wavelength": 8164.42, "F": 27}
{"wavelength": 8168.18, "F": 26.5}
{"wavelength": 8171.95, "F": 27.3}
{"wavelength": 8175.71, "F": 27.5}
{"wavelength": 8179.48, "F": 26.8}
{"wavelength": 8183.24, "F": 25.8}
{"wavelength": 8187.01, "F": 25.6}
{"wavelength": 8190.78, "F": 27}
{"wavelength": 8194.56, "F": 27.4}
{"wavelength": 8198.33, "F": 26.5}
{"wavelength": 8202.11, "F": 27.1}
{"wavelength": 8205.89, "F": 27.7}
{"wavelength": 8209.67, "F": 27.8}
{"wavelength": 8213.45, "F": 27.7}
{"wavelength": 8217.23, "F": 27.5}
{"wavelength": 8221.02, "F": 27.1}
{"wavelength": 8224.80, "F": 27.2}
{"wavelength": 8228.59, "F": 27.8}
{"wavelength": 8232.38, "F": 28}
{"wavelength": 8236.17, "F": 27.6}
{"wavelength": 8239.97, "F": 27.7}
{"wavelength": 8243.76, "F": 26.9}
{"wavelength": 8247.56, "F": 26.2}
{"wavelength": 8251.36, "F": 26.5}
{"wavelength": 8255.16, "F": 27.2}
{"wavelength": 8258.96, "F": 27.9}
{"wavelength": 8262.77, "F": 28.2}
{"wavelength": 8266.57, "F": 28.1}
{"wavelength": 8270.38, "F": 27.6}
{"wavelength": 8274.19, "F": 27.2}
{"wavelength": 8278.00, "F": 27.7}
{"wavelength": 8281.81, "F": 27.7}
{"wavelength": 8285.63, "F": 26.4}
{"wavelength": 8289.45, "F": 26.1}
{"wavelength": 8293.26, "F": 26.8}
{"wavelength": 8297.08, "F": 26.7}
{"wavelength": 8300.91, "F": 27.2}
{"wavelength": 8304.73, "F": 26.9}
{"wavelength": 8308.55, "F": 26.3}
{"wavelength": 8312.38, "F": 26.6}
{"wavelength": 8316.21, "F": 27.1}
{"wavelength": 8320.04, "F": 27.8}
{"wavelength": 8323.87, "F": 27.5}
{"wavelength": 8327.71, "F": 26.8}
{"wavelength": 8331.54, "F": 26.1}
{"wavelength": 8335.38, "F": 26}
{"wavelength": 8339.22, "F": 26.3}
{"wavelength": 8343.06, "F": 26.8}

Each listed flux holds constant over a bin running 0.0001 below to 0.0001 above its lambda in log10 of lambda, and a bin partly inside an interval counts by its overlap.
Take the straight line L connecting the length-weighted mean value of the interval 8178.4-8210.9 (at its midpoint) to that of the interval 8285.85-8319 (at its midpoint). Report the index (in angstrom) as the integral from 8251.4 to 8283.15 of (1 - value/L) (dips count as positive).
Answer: -1.0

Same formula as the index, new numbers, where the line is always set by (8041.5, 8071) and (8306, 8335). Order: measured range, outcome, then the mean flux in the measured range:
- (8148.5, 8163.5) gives -0.4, 28.1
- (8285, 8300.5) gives 0.2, 26.6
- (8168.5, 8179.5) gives 0.0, 27.1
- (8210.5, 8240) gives -0.5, 27.6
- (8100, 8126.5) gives -0.2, 27.6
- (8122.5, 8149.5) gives 0.1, 27.2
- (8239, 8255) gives 0.1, 26.8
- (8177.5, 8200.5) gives 0.6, 26.5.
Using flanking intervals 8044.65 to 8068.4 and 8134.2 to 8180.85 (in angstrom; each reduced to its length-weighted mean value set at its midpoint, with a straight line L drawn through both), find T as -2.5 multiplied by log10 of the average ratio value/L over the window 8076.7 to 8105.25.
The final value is 0.01 mag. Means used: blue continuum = 27.4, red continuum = 27.4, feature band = 27.1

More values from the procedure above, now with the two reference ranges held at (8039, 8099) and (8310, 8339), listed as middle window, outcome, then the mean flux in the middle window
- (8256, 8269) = -0.040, 28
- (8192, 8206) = 0.003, 27.1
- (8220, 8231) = -0.014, 27.4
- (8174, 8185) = 0.020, 26.7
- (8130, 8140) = 0.001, 27.3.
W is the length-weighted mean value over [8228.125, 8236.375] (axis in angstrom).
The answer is 27.8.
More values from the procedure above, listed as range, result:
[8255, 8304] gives 27.3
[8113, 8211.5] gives 27.2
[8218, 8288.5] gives 27.4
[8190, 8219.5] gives 27.3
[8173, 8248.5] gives 27.2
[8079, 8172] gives 27.4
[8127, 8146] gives 27.2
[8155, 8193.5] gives 27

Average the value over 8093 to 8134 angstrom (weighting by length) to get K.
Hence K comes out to 27.4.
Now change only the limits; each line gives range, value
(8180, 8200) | 26.5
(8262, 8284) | 27.7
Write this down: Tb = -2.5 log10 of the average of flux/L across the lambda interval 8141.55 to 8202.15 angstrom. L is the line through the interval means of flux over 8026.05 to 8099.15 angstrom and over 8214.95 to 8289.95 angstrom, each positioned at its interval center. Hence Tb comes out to 0.01 mag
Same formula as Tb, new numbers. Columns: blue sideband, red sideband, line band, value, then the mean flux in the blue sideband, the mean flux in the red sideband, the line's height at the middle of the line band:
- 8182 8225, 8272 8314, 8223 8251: -0.01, 27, 26.9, 27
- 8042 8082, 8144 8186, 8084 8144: 0.01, 27.7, 27.3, 27.5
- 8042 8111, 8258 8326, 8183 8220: 0.01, 27.5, 27.2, 27.3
